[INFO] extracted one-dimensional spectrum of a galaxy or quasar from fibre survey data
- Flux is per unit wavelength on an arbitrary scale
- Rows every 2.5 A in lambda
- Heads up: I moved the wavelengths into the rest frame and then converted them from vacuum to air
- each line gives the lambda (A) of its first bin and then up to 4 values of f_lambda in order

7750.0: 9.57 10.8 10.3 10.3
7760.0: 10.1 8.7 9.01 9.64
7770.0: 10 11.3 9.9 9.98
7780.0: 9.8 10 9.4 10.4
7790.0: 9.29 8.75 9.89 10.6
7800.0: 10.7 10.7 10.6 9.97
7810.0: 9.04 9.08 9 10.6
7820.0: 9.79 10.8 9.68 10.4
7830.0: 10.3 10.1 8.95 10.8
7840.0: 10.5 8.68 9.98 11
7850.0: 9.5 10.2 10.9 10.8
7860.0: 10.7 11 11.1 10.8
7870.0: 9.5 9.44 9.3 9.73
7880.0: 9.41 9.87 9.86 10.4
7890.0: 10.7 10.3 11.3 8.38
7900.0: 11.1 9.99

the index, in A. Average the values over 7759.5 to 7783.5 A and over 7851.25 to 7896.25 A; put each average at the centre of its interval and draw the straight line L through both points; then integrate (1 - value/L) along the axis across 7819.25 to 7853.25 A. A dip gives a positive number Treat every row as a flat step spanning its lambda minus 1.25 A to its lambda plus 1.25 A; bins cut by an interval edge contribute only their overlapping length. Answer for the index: 0.25 A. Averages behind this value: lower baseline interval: 9.83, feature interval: 10.1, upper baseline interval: 10.3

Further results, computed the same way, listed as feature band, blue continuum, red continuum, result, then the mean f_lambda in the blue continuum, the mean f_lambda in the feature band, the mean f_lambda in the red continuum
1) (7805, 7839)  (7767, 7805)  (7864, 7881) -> 0.2 A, 10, 9.92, 9.89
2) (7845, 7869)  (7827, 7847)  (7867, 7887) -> -1.9 A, 9.99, 10.6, 9.72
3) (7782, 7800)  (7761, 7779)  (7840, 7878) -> 0.1 A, 9.79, 9.82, 10.2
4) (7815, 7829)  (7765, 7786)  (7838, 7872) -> 0.1 A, 9.95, 10.1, 10.3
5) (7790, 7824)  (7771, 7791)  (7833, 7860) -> 0.5 A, 10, 9.94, 10.2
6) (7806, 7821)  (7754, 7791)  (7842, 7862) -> 0.8 A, 9.88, 9.59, 10.3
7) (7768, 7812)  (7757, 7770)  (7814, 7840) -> -1.0 A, 9.55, 10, 10.1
